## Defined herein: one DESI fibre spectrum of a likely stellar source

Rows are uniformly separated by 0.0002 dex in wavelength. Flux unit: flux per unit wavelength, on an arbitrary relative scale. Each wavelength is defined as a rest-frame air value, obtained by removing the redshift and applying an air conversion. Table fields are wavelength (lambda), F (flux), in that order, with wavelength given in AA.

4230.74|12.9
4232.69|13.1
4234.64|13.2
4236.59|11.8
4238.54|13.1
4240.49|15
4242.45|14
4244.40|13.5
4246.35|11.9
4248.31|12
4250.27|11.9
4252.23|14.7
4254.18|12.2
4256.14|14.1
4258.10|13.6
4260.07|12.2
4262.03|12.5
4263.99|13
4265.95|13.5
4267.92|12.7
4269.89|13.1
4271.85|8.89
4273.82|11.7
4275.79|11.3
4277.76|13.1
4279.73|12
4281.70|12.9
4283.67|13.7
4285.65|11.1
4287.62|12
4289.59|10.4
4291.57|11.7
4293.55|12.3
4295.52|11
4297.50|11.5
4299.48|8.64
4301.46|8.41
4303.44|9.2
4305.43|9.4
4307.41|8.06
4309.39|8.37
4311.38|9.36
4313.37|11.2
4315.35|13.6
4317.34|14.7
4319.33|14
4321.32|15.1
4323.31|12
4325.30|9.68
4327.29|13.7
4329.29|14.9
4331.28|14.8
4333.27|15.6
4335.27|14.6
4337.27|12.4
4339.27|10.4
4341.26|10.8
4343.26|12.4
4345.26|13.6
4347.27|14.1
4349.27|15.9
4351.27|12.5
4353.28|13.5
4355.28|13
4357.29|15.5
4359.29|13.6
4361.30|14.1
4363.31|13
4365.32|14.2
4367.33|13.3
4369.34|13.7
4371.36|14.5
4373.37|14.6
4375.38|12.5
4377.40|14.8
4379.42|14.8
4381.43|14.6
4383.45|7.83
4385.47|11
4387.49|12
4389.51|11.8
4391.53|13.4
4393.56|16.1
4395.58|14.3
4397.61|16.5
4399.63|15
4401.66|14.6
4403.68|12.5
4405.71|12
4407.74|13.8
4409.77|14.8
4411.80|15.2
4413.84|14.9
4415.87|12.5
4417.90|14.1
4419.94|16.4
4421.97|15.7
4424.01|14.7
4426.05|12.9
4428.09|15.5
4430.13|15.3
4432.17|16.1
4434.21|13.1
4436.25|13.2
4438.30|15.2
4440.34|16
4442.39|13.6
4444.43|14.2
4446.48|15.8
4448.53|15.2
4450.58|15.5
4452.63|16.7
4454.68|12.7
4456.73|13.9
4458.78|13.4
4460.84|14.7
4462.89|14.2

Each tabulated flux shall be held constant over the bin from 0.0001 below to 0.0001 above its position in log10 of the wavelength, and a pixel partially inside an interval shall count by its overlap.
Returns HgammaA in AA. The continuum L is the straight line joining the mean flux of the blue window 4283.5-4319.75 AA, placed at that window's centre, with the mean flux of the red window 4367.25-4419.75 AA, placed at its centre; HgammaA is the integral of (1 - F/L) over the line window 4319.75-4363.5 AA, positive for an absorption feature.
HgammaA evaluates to -4.8 AA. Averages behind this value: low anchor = 10.9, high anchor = 13.7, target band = 13.4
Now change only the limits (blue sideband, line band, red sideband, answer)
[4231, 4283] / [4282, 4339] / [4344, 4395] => 5.6 AA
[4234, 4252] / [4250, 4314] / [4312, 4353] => 7.9 AA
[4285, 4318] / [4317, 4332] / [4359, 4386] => -2.7 AA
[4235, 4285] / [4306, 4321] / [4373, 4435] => 2.0 AA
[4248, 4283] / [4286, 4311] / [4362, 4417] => 5.3 AA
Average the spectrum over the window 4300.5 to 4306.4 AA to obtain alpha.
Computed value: 9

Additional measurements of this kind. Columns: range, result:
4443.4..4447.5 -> 15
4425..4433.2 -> 14.9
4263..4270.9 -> 13.1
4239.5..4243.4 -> 14.5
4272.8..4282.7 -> 12.2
